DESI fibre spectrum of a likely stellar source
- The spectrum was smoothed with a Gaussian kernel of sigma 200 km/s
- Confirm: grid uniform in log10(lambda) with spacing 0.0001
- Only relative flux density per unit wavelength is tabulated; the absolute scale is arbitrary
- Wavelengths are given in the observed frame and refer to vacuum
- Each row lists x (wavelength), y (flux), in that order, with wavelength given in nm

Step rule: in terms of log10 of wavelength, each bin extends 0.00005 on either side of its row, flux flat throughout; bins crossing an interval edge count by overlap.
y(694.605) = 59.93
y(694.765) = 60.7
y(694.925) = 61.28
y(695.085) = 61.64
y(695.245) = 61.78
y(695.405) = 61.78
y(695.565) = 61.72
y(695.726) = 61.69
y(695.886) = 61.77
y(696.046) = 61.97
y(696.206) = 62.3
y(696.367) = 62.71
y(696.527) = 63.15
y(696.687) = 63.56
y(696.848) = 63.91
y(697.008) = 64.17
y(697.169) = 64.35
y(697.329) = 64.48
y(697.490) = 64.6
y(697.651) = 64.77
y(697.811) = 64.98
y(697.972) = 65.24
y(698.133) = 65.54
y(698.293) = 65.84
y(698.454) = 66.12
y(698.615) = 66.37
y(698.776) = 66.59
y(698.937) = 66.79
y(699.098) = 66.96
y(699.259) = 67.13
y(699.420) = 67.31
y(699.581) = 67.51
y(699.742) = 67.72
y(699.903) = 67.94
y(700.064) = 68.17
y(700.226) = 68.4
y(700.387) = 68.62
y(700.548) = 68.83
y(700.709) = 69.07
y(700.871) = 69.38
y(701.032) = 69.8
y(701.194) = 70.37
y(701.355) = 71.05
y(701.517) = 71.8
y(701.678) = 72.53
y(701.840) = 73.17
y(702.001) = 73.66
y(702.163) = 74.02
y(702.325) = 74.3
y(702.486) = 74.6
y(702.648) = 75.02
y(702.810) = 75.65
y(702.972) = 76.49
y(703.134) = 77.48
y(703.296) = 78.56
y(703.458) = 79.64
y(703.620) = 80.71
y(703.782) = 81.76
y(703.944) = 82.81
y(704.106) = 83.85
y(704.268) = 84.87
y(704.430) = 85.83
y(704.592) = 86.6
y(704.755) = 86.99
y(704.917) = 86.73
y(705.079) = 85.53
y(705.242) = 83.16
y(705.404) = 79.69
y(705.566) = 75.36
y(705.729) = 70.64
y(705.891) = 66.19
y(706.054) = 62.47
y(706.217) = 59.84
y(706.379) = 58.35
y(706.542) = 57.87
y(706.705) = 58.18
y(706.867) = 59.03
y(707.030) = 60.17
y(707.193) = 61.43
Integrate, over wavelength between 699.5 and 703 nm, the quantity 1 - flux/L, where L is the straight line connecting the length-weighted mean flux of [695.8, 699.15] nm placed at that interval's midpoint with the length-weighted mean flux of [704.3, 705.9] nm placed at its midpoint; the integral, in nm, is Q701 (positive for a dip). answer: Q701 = 0.084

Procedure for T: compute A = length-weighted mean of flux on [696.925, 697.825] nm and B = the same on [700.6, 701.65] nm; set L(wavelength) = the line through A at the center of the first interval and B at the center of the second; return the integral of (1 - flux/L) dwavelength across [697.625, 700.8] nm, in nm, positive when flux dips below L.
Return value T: 0.02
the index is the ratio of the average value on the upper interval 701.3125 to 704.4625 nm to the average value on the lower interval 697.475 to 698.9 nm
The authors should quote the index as 1.2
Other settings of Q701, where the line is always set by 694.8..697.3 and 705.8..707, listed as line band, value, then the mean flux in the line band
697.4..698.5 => -0.06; 65.3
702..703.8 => -0.46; 76.8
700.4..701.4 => -0.13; 69.6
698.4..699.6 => -0.10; 66.8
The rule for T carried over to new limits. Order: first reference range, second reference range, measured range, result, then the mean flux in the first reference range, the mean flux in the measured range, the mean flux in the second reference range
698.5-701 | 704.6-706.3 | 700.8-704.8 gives -0.27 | 67.8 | 77.2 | 76.1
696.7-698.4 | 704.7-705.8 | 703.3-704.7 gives -0.08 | 64.8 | 83.1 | 81.1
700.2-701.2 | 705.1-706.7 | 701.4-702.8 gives -0.10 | 69.2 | 73.7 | 68.3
